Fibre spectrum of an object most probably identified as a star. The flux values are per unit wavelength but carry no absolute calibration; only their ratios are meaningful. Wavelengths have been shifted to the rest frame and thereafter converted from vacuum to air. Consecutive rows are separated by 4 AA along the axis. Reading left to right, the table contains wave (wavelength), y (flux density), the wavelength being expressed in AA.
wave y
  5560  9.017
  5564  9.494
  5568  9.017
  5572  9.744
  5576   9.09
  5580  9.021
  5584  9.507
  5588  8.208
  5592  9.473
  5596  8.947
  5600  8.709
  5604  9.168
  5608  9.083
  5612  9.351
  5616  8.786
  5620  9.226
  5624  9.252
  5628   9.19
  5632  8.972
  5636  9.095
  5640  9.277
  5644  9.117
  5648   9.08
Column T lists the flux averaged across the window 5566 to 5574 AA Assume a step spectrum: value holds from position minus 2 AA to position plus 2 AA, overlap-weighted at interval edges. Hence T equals 9.38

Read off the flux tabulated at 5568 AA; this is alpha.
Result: 9.017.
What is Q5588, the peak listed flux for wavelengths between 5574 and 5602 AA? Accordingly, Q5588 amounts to 9.507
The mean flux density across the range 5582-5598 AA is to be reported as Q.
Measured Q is 9.03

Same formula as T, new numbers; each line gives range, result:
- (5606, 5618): 9.07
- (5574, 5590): 8.96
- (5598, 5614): 9.08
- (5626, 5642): 9.13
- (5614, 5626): 9.09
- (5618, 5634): 9.16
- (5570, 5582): 9.29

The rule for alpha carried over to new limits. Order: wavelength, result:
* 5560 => 9.017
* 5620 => 9.226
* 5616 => 8.786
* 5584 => 9.507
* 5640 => 9.277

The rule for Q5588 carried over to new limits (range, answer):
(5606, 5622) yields 9.351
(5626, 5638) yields 9.19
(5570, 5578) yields 9.744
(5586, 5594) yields 9.473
